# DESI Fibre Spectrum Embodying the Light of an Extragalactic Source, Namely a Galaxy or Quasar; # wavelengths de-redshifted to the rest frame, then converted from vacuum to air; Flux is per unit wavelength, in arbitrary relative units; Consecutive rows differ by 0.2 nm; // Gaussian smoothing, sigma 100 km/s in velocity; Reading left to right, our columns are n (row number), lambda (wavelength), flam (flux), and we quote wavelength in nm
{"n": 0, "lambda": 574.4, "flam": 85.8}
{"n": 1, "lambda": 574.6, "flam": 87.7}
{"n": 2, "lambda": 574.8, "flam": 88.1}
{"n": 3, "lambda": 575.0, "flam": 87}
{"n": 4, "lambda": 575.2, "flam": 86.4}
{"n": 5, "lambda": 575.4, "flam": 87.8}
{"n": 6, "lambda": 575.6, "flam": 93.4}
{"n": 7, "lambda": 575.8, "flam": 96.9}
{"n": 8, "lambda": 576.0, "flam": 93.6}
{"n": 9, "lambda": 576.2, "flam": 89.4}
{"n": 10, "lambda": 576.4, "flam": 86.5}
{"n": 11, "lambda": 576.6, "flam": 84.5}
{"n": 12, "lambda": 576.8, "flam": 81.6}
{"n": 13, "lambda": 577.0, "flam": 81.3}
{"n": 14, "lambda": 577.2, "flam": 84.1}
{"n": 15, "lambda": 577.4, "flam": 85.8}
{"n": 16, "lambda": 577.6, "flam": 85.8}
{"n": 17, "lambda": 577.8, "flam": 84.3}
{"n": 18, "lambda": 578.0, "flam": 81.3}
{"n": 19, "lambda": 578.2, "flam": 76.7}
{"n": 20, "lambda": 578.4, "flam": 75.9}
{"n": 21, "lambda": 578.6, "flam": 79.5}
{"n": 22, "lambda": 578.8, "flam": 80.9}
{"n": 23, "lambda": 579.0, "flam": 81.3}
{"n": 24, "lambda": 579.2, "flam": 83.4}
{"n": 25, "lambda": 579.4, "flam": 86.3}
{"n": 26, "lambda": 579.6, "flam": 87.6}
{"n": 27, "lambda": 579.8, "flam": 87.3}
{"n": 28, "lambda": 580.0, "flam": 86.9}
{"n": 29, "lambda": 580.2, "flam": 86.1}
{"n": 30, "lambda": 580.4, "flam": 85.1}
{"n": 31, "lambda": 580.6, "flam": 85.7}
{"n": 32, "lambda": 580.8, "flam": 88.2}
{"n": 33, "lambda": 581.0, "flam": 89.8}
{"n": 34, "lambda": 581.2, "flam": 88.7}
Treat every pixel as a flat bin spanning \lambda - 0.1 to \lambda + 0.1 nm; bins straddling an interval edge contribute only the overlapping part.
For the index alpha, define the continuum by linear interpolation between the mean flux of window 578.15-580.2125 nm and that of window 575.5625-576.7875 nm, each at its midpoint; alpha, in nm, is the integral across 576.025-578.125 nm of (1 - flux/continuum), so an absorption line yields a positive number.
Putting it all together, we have 0.08 nm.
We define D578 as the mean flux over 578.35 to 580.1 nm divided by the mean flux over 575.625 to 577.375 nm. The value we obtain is 0.95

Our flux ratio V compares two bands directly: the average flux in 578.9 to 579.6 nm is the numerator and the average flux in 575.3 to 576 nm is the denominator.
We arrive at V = 0.91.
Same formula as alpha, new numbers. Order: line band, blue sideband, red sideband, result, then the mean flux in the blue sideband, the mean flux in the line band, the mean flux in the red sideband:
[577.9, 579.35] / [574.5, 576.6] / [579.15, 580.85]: 0.12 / 89.4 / 80.1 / 86.3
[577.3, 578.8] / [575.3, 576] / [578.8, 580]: 0.11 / 92.8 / 81.3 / 85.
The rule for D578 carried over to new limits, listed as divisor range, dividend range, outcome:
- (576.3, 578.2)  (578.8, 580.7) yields 1.02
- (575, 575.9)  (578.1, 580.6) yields 0.92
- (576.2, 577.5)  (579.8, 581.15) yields 1.03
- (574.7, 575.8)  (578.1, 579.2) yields 0.89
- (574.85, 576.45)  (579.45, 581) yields 0.96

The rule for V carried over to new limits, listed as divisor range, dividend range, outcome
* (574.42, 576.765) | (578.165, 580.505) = 0.94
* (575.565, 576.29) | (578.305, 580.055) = 0.89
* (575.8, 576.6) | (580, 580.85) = 0.96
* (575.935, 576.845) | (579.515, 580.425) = 0.99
